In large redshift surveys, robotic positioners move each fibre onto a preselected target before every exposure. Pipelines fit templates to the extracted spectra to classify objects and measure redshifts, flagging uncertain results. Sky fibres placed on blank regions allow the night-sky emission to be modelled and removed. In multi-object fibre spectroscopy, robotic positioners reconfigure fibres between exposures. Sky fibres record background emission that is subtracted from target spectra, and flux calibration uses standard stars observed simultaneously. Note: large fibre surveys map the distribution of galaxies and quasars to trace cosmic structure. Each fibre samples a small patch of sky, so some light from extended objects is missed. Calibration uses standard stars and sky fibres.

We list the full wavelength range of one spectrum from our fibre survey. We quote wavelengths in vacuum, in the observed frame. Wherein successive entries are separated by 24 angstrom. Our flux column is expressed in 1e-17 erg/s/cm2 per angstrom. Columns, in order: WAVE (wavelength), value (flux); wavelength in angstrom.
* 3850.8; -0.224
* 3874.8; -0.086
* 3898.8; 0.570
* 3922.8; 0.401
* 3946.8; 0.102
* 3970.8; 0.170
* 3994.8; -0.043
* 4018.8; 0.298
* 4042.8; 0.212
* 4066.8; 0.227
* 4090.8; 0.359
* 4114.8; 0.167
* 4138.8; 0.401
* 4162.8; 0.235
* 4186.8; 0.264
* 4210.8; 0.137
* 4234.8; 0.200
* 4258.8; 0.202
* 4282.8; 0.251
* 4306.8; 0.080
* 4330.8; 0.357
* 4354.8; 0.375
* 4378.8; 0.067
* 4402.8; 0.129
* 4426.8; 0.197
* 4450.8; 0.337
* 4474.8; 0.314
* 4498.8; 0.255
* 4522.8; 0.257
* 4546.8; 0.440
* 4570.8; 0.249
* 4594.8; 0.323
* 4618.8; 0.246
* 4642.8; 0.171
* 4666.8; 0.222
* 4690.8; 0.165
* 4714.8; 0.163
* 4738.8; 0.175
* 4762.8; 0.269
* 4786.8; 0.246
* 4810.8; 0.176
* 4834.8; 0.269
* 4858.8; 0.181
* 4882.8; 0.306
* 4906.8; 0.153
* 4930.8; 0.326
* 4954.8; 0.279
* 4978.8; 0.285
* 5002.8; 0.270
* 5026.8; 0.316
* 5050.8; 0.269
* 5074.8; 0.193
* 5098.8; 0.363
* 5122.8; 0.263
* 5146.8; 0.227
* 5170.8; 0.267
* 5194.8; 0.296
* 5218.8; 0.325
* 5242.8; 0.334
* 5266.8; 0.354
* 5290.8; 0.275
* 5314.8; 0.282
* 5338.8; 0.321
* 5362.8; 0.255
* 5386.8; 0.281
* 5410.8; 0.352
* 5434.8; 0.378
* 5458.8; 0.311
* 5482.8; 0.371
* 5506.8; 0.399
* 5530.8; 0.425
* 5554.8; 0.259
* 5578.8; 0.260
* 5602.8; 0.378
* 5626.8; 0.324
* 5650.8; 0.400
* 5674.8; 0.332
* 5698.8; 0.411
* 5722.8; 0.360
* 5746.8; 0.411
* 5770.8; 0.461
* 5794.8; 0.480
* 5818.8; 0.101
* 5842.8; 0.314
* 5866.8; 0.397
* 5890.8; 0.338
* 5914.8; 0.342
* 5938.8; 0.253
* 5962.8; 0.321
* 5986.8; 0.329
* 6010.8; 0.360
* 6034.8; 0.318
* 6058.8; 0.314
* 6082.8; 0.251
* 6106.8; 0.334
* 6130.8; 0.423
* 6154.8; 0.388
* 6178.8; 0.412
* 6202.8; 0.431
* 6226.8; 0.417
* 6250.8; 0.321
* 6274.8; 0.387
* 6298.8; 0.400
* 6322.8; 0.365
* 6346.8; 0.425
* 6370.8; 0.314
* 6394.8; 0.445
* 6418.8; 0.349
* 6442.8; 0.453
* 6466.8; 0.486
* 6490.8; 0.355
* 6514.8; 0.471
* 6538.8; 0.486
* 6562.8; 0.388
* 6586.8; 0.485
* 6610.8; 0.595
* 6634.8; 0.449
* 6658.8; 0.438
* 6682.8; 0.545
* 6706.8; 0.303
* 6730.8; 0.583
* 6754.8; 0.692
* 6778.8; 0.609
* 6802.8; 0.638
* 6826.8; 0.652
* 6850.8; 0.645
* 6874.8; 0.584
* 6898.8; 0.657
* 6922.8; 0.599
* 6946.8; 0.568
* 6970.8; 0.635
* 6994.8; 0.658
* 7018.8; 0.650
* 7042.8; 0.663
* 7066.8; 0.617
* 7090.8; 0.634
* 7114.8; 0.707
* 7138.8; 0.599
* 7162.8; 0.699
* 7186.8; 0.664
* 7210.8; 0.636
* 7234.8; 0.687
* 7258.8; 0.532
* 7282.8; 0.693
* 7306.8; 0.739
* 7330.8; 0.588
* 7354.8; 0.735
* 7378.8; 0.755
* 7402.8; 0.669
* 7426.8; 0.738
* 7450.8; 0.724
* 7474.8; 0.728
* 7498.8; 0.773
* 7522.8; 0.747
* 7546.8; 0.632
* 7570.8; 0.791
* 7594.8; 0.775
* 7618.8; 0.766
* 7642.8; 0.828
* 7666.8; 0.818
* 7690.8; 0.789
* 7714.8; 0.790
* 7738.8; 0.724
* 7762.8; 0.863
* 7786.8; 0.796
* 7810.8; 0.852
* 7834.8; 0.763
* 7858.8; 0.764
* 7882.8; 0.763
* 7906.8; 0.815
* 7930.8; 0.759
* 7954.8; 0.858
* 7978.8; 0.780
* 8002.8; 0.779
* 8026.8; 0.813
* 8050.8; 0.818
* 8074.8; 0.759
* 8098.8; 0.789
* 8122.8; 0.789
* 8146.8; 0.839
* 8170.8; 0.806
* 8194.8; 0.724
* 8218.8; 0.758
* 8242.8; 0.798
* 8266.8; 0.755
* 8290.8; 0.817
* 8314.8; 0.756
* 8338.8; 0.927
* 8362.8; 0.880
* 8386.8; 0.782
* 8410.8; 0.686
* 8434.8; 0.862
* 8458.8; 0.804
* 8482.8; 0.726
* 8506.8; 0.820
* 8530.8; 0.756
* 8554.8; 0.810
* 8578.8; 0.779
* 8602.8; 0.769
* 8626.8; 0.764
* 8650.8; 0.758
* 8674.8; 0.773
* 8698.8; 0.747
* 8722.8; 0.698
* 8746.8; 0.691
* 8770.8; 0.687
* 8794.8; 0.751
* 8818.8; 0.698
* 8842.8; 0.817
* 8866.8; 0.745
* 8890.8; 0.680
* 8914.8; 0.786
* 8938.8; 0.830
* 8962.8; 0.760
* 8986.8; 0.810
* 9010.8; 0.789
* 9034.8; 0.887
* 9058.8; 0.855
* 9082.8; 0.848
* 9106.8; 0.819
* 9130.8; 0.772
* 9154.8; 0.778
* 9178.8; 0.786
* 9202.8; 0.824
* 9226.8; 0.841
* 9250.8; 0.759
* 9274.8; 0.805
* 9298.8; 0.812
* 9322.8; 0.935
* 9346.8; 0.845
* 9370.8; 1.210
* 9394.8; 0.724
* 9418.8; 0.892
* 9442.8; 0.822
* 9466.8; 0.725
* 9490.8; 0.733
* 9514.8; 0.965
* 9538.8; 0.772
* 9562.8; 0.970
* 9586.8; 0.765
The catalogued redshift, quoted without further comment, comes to 0.69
